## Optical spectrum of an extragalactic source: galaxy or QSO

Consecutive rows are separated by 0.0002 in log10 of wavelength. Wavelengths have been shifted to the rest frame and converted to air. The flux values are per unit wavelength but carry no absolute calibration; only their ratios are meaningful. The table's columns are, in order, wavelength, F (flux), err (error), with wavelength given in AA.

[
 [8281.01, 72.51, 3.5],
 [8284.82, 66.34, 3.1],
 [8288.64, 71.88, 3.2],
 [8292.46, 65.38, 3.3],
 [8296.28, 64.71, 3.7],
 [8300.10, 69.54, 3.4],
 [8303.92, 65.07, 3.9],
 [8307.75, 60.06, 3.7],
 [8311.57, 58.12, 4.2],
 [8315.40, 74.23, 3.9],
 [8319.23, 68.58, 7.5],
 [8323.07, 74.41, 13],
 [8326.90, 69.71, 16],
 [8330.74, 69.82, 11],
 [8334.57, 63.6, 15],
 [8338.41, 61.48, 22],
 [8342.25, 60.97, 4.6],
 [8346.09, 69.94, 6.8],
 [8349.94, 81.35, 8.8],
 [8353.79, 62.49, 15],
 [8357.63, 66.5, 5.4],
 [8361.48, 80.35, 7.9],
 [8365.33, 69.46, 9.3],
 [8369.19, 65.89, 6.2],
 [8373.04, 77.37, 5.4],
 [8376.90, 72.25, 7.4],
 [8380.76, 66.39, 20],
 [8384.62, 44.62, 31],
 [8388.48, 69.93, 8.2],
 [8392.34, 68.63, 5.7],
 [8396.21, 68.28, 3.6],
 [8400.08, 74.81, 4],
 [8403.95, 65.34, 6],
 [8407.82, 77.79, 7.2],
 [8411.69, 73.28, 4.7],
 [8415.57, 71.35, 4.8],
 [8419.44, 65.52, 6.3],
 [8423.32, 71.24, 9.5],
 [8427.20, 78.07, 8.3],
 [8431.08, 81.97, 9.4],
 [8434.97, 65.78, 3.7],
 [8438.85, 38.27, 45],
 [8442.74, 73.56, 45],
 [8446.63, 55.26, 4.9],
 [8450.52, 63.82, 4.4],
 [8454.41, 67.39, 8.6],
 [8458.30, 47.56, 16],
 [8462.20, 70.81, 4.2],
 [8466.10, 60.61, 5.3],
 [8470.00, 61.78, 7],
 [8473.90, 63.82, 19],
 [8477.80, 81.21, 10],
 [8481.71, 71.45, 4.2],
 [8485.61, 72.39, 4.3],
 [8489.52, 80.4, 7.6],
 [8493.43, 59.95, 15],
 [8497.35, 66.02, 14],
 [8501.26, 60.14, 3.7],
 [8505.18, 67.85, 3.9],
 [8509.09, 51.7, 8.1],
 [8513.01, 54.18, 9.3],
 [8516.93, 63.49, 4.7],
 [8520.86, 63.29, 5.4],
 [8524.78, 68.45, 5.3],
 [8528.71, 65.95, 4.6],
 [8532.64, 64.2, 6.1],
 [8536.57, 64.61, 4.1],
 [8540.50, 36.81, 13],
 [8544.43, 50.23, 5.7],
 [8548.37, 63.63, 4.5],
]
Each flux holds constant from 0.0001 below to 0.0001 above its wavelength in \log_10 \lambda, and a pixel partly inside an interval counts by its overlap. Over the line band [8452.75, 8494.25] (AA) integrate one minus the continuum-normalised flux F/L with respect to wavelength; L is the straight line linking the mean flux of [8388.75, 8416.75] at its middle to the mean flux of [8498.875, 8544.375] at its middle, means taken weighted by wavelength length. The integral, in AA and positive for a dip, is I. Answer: -1.90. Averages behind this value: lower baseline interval 71.3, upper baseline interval 59.7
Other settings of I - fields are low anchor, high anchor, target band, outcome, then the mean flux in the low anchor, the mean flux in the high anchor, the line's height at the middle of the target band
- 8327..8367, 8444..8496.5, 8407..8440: -1.3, 68.7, 66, 67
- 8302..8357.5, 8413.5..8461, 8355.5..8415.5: -3.1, 67.1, 65.1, 66.1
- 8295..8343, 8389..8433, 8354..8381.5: -0.5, 66.3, 72.3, 69.5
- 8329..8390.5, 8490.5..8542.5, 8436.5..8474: 2.0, 67.7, 60.9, 63.5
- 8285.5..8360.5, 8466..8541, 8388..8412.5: -1.8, 67.4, 64.5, 66.2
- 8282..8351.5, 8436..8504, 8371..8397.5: -0.2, 67.5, 64.4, 66.2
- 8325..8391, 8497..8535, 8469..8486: -1.8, 67.8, 62.4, 63.7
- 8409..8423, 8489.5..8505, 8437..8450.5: 2.3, 70.6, 65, 68.7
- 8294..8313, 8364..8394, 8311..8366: -3.3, 63.7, 66.7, 65.1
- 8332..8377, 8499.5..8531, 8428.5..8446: 0.2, 69.2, 61.9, 65.5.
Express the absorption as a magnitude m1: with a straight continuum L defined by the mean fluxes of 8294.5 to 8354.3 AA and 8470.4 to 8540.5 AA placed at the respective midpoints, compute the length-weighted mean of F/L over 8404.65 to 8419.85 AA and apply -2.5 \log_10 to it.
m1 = -0.094 mag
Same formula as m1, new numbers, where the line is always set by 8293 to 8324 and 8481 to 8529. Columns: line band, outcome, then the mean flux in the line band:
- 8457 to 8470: 0.08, 60.6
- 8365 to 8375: -0.08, 71.1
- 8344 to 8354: -0.10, 72.5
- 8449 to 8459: 0.07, 60.9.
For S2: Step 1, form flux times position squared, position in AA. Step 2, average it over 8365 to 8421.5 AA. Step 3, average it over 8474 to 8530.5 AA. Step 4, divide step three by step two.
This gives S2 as 0.99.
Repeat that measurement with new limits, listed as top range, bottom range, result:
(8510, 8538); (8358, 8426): 0.93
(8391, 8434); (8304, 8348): 1.11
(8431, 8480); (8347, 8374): 0.90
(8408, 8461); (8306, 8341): 1.02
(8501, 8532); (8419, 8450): 0.96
